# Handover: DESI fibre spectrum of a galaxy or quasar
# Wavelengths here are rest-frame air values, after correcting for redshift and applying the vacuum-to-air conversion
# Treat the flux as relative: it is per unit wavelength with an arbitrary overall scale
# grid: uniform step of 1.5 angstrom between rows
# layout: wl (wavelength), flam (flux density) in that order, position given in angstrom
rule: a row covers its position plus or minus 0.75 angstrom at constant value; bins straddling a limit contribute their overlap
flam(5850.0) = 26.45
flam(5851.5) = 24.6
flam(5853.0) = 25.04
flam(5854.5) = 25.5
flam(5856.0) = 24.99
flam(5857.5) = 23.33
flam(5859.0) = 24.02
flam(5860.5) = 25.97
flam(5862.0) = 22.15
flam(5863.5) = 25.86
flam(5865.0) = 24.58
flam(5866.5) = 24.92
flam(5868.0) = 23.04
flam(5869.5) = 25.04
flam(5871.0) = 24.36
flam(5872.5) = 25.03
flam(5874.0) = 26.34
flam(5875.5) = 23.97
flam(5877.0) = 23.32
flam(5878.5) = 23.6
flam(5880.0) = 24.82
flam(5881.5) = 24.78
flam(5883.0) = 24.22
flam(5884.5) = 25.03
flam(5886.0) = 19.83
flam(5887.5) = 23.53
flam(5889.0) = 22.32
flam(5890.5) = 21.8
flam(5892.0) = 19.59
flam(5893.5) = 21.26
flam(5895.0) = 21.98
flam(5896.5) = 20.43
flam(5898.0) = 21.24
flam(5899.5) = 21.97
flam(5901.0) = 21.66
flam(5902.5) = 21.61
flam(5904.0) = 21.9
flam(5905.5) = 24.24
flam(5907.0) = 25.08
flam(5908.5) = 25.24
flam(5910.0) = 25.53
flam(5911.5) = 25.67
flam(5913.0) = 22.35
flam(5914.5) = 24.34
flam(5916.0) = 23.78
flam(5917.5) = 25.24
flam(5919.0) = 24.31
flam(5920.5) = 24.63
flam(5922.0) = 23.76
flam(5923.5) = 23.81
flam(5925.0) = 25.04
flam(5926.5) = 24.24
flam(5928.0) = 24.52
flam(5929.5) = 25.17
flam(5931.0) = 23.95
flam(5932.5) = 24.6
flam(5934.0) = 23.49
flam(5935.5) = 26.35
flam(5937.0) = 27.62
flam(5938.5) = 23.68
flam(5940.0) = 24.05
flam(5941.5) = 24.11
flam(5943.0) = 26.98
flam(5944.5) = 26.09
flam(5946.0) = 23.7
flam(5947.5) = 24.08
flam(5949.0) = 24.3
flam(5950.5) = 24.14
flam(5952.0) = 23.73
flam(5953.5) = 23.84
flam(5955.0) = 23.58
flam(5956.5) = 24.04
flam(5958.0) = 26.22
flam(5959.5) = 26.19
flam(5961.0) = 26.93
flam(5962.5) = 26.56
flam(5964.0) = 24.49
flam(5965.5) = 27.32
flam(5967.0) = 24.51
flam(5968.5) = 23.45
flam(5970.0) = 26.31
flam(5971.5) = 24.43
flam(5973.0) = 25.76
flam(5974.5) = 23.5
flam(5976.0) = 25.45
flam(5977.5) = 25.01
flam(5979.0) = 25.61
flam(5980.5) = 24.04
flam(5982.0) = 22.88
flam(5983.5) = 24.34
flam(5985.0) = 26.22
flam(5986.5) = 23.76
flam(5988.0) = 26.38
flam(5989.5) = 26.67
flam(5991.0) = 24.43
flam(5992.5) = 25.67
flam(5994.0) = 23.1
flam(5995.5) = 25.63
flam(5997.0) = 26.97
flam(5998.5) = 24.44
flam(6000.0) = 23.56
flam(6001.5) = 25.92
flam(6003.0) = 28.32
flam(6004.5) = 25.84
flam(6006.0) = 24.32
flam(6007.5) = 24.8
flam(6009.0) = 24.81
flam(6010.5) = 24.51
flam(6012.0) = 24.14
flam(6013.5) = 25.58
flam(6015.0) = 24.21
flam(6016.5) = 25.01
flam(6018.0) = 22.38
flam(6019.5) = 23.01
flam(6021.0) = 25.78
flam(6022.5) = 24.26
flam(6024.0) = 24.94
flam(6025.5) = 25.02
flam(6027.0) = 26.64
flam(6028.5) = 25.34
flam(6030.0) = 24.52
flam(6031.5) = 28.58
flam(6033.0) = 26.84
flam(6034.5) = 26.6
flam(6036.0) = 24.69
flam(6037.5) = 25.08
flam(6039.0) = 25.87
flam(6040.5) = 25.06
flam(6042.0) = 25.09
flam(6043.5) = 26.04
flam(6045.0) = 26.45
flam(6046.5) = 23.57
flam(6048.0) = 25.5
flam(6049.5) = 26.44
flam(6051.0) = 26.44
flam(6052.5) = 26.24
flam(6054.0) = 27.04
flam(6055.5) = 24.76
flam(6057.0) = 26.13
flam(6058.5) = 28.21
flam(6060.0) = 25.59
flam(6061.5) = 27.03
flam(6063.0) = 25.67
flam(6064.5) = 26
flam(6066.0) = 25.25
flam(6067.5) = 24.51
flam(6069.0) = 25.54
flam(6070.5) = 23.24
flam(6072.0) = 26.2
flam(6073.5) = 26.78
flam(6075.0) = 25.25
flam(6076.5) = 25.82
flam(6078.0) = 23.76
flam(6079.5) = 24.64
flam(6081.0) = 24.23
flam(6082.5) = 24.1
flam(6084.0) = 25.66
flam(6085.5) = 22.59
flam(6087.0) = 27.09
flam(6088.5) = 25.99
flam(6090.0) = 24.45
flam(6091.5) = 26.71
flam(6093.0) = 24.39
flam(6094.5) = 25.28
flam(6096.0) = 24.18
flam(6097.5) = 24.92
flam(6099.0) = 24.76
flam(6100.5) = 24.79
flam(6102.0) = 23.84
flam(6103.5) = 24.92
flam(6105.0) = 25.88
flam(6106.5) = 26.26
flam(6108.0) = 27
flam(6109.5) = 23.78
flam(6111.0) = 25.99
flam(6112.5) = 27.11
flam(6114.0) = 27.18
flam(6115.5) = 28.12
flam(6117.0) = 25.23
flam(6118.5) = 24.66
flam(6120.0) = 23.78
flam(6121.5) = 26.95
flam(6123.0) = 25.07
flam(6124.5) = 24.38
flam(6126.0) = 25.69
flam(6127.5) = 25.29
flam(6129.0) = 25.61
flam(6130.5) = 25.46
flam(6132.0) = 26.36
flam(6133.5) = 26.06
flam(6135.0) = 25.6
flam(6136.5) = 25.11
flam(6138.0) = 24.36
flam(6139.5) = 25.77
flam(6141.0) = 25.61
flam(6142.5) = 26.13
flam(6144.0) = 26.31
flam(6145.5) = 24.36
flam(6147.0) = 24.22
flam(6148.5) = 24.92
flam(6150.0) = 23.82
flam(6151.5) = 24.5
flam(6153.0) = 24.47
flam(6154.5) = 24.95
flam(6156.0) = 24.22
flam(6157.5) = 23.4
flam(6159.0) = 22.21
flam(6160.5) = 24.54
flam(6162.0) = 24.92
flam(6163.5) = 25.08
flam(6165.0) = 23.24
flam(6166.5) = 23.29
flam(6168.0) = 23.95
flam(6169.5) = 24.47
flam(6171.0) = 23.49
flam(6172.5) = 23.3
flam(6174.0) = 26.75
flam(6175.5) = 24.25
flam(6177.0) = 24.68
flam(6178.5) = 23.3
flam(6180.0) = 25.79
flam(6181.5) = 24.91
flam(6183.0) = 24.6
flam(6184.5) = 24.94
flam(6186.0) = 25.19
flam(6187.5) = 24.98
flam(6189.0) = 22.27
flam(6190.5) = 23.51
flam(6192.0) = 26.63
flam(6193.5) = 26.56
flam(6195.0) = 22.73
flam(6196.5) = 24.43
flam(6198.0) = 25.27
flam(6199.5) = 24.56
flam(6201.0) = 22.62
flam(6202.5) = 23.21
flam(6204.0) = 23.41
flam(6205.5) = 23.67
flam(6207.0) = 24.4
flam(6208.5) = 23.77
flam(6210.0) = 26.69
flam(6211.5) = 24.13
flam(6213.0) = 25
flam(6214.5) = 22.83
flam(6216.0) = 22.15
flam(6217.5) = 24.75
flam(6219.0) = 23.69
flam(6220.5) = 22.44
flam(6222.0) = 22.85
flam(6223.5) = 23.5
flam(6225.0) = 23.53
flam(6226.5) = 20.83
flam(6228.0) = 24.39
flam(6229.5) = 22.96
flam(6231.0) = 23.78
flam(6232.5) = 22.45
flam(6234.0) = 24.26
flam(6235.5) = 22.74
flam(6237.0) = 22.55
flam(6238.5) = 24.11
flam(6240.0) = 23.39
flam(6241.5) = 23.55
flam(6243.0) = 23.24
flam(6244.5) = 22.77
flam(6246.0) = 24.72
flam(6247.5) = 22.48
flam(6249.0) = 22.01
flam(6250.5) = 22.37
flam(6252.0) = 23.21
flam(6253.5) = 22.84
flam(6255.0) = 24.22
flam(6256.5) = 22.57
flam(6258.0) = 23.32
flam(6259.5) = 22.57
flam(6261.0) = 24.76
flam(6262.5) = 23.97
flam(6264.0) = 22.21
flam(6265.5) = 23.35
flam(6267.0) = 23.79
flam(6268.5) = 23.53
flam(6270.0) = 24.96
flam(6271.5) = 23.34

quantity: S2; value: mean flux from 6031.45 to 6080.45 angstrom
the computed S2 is 25.7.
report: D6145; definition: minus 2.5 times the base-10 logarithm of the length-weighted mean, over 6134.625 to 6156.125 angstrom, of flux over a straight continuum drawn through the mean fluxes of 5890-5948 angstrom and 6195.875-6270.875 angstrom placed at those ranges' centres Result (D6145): -0.06 mag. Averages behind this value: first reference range 23.8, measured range 25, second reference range 23.5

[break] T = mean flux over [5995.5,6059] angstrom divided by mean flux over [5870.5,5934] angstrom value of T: 1.08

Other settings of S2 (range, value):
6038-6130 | 25.5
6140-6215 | 24.4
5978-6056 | 25.3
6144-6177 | 24.3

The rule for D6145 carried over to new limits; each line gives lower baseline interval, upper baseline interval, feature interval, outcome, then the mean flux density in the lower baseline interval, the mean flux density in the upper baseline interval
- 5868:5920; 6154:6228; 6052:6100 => -0.069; 23.4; 24.1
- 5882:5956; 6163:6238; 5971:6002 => -0.050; 23.8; 24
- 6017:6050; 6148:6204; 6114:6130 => -0.037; 25.3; 24.3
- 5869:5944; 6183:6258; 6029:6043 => -0.090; 23.8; 23.7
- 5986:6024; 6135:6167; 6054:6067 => -0.055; 24.9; 24.6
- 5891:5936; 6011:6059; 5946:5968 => -0.031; 23.5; 25.5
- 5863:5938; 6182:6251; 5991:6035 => -0.062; 23.8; 23.7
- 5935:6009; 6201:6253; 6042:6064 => -0.064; 25.1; 23.4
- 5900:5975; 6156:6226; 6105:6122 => -0.074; 24.6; 24.1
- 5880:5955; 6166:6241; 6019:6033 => -0.071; 23.8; 24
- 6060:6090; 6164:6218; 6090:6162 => -0.017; 25.2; 24.3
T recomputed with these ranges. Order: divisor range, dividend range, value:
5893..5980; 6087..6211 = 1.02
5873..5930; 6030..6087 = 1.09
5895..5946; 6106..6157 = 1.05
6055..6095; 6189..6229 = 0.94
